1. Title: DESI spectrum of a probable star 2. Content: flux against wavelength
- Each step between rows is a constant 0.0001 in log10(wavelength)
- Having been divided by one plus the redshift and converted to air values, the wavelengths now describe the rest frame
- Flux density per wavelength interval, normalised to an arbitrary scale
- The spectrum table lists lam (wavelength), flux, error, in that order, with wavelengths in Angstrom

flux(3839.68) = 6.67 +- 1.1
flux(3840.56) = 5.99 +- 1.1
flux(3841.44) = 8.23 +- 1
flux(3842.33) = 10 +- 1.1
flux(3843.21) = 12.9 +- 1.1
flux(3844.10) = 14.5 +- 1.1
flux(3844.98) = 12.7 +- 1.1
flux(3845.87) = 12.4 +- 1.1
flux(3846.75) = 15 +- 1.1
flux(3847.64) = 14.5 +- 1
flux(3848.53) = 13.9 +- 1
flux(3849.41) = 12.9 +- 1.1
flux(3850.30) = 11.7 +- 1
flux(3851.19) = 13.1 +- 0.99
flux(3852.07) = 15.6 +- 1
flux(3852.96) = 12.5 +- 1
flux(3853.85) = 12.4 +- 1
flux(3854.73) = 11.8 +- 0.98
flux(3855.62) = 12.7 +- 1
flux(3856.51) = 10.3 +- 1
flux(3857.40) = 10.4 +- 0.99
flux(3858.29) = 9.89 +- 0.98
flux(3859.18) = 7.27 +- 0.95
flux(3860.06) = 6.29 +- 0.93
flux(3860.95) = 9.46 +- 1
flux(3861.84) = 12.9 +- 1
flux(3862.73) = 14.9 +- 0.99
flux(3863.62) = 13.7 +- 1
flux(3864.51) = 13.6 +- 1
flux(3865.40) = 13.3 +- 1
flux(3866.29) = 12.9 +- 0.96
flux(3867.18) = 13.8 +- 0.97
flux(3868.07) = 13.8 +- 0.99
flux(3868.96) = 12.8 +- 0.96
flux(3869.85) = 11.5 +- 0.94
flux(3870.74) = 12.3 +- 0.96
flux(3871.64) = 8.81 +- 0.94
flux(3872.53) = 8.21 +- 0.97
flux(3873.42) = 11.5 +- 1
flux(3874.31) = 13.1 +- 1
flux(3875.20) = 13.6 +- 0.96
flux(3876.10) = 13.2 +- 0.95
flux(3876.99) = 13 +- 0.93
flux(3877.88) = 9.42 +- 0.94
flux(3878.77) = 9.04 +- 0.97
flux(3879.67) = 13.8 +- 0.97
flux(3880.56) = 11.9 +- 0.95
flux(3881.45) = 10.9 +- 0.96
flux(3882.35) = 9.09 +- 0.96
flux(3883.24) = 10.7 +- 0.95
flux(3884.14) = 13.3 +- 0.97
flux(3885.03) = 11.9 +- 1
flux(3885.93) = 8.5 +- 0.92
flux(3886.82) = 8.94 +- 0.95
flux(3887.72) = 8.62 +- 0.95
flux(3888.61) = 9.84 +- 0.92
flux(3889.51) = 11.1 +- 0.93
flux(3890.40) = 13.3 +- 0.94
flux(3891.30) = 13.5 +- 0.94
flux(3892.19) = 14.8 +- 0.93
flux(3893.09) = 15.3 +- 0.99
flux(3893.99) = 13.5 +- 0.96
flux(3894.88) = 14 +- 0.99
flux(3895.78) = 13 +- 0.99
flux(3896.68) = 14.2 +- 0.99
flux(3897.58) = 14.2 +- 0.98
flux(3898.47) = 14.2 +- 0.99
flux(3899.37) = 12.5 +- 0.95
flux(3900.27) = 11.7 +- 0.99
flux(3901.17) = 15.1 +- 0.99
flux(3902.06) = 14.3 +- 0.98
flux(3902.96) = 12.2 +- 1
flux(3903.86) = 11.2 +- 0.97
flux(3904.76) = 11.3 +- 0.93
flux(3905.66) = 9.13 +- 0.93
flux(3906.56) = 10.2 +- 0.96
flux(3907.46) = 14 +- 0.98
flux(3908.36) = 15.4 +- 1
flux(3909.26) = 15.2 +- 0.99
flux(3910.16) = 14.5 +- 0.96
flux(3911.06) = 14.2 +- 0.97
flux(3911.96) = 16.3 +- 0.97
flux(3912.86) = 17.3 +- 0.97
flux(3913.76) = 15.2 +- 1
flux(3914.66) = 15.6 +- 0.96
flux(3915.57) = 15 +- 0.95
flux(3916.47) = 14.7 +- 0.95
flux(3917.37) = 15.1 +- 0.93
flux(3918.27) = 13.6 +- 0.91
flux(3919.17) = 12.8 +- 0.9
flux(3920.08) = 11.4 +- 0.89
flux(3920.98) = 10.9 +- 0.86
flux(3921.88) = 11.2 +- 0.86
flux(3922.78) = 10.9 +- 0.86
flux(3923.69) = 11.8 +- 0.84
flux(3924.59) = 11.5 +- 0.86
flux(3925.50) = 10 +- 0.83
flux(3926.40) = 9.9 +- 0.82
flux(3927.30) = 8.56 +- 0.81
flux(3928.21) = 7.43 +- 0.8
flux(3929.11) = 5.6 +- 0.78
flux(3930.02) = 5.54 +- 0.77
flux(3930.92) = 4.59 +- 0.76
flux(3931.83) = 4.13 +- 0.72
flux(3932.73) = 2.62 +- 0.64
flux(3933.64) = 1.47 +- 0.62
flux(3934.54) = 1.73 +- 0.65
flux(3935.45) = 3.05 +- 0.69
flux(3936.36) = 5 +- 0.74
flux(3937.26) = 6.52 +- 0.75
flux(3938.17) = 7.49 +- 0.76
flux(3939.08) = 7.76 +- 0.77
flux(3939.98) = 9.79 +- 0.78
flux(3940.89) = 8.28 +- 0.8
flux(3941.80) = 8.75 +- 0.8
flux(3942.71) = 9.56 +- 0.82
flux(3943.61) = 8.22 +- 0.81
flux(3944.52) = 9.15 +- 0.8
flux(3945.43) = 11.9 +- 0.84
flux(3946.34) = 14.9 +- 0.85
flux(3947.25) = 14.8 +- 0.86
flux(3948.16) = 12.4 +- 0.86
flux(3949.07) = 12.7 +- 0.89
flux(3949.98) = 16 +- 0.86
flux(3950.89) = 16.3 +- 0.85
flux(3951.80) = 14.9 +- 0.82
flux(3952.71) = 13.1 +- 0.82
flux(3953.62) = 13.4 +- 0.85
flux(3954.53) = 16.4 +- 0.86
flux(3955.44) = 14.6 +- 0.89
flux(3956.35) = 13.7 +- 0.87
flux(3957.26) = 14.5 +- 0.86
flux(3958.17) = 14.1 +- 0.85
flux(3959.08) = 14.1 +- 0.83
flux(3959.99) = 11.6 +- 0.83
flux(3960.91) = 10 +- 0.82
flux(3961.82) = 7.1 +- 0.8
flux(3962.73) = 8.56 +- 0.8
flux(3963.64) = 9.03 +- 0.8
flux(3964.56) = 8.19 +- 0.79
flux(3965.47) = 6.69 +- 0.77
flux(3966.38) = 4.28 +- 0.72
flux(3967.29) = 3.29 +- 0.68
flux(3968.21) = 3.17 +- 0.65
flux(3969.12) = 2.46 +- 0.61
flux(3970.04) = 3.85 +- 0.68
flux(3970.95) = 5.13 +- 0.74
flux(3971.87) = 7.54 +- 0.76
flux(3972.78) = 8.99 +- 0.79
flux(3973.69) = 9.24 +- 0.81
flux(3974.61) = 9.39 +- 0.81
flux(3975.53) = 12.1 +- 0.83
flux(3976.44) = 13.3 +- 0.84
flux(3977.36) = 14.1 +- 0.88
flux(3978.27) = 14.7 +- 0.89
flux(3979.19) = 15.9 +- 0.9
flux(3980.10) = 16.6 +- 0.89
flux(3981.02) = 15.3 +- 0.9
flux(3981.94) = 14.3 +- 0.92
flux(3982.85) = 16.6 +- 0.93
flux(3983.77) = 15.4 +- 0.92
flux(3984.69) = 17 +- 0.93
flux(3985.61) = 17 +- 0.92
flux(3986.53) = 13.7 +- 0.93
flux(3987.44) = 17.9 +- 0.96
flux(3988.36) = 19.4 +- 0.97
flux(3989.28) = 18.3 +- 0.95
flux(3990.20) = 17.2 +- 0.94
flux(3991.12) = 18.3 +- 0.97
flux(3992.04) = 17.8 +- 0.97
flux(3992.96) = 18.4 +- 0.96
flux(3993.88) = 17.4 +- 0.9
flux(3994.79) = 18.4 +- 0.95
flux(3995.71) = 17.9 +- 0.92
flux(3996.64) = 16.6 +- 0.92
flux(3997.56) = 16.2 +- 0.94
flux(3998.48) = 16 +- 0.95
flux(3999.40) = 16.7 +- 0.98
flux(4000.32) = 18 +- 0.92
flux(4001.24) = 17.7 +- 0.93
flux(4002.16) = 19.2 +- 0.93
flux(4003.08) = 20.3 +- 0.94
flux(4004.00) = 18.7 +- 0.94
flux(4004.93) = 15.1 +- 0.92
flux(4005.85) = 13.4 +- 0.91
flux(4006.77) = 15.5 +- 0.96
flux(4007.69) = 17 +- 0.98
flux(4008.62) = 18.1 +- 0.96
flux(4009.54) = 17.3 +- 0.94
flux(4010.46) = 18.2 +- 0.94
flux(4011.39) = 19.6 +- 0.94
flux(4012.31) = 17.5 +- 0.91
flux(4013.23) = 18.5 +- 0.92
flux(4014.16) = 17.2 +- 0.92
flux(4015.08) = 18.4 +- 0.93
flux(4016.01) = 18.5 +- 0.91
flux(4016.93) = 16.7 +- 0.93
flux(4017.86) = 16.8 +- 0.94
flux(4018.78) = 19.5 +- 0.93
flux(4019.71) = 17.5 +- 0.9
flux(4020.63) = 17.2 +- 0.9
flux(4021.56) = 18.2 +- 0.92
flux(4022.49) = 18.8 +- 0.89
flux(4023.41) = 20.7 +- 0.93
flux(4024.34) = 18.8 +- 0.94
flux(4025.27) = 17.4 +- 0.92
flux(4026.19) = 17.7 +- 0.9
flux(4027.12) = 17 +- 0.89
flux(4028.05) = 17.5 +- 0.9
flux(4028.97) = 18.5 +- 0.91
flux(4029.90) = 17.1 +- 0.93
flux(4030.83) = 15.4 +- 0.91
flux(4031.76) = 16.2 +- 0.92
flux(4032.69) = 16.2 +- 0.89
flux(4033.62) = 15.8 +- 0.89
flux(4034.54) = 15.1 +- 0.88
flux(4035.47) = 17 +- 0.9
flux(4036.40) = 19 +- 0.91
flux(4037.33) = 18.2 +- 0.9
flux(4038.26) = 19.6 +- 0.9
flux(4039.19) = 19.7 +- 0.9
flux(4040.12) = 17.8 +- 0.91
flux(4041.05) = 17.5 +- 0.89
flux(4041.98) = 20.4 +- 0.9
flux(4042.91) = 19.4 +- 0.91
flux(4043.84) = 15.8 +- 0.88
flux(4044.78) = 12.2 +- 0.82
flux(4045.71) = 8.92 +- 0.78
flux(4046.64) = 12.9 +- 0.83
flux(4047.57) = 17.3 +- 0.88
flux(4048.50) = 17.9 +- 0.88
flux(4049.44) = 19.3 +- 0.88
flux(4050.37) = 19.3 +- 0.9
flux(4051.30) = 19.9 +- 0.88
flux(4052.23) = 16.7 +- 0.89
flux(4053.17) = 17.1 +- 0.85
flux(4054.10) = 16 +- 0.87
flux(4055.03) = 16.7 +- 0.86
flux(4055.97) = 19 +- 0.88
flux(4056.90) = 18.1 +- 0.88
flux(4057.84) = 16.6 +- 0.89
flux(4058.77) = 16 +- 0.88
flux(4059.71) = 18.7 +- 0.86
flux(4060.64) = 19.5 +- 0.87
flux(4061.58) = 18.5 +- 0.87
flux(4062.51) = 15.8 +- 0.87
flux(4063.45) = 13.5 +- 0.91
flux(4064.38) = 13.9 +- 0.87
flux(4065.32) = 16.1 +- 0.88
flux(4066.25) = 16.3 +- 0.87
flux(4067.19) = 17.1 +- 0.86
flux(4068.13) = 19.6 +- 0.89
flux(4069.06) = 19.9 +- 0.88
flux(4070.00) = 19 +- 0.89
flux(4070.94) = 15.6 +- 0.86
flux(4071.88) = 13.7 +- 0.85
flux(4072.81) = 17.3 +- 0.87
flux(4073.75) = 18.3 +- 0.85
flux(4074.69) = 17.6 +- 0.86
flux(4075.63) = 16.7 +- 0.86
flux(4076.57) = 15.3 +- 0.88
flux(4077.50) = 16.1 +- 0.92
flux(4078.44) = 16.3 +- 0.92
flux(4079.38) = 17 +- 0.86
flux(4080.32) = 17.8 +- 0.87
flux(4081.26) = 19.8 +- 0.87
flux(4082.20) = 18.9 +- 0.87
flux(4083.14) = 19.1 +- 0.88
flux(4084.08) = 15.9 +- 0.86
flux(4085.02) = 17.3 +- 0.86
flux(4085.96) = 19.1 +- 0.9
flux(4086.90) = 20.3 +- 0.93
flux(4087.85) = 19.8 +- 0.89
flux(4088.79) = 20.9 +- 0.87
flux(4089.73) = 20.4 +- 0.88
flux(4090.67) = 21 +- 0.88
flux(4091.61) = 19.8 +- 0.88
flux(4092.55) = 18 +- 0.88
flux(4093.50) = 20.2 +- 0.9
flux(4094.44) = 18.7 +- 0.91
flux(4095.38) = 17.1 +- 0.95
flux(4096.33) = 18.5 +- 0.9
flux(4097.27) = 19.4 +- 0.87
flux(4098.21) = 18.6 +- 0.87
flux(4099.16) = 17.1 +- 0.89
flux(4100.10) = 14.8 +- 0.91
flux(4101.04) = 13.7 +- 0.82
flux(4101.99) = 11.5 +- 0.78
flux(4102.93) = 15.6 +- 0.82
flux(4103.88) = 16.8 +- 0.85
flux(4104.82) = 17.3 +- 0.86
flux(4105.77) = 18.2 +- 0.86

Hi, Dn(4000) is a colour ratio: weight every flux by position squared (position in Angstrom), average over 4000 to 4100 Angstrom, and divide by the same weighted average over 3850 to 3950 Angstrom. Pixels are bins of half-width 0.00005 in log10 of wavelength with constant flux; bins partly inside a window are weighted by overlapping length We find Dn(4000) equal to 1.7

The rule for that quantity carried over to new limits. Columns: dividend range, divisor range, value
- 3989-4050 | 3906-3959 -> 1.63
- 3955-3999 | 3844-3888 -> 1.15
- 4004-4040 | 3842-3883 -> 1.58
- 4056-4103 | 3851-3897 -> 1.64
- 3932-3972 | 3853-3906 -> 0.81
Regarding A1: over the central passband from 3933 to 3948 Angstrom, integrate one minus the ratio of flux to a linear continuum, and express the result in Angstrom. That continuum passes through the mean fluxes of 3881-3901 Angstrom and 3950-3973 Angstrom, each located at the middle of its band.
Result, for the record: 3.5 Angstrom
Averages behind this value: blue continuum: 12.2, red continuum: 9.92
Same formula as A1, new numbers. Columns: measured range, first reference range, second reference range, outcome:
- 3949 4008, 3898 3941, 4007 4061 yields 2.27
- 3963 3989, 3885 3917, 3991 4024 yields 8.23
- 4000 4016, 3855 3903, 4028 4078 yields -1.98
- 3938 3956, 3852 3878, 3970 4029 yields 3.09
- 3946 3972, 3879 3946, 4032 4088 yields 4.48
